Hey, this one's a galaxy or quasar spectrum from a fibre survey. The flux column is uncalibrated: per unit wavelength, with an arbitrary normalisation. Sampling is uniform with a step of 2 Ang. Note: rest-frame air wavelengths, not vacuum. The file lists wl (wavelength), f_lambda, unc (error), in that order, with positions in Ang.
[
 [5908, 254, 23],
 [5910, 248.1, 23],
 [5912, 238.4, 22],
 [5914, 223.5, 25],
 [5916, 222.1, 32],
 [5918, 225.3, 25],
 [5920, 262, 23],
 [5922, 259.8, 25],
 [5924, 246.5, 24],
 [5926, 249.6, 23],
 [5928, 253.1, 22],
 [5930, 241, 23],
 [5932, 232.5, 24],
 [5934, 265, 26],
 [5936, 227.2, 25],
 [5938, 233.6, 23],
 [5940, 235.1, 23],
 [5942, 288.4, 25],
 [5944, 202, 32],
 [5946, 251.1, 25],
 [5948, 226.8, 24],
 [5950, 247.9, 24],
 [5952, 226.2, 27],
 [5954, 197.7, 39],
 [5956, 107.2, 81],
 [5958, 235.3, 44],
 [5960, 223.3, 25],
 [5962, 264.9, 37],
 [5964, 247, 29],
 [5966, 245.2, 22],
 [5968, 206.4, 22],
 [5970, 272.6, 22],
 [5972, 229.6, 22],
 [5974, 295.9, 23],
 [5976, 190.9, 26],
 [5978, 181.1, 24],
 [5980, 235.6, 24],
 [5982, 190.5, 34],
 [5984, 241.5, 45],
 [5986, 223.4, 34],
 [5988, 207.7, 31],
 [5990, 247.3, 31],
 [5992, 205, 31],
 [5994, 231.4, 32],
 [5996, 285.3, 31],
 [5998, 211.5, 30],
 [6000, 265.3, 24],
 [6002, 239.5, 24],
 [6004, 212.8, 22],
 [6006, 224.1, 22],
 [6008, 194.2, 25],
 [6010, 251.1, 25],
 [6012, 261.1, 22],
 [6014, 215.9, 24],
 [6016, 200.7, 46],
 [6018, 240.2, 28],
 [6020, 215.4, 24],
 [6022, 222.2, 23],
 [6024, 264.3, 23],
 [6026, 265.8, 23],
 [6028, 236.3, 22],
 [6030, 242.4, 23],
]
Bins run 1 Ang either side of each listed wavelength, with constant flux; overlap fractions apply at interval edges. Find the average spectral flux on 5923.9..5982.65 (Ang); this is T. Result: 232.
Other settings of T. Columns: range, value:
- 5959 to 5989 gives 230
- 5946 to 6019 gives 228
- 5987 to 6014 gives 233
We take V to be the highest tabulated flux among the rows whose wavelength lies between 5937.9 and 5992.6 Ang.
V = 295.9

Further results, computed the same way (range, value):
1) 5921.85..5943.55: 288.4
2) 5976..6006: 285.3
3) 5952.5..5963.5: 264.9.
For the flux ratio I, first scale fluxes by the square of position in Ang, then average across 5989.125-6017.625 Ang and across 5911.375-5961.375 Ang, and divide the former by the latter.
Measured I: 1.02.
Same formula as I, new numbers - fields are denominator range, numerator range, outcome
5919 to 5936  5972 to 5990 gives 0.91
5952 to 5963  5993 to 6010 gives 1.14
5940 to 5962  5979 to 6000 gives 1.04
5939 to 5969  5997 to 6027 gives 1.04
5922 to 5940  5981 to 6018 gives 0.96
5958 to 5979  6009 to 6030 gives 1.03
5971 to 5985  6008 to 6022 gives 1.03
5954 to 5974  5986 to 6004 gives 1.04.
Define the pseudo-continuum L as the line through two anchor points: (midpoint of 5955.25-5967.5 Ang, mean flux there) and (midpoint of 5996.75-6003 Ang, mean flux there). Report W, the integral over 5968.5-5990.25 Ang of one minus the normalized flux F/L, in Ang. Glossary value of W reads 0.3 Ang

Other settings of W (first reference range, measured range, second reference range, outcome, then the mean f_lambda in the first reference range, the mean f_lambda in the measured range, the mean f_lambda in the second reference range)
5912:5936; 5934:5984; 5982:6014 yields 1.87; 243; 229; 232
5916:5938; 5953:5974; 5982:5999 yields 0.82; 245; 226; 229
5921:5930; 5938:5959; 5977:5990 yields 1.33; 251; 222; 216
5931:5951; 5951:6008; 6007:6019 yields 1.82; 241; 226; 227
